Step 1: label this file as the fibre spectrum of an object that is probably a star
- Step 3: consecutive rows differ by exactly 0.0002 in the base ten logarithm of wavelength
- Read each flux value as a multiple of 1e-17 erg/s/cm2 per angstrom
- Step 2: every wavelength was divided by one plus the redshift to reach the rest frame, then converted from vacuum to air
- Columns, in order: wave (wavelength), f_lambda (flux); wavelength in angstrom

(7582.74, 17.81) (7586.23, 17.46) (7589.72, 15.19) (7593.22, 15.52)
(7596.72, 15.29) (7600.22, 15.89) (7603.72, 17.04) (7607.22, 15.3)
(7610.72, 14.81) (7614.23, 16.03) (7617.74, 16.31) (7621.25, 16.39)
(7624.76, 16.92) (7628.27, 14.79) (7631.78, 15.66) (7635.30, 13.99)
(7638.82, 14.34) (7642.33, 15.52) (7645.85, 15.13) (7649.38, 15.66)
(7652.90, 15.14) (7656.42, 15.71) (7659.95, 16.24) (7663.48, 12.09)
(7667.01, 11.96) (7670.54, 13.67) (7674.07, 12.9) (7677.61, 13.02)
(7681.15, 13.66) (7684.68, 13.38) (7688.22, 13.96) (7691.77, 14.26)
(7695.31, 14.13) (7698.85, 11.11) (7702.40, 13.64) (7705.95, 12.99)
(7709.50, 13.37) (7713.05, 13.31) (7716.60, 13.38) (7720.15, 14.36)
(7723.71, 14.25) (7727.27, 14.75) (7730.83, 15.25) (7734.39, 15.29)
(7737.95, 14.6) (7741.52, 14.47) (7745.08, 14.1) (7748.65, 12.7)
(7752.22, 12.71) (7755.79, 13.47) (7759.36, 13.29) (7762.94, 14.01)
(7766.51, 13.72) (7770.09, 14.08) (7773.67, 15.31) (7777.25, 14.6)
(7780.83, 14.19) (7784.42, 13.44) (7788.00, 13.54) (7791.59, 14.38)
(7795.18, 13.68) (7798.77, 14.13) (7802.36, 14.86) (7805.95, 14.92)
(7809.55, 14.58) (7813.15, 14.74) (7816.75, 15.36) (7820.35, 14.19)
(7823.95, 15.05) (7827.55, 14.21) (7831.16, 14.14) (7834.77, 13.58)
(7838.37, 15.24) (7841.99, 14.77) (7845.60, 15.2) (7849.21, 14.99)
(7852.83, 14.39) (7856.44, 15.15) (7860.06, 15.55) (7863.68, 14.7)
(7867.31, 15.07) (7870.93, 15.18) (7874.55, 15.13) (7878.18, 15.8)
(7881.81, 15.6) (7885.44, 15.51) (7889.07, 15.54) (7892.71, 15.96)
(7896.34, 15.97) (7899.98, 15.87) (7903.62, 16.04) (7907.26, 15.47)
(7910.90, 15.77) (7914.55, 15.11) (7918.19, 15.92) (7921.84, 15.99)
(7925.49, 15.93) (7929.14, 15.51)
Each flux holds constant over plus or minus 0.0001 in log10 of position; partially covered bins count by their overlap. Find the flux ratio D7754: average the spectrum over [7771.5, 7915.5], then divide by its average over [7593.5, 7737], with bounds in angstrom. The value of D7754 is 1.0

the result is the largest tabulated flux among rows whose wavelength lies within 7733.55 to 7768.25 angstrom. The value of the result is 15.29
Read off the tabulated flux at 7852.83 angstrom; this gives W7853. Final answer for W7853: 14.39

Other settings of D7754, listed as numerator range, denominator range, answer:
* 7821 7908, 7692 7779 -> 1.09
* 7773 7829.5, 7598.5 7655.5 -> 0.93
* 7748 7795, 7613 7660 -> 0.89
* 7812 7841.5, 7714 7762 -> 1.04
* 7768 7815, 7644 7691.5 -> 1.02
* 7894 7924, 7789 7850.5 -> 1.08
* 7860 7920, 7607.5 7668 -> 1.03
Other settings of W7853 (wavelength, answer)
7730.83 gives 15.25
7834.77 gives 13.58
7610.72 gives 14.81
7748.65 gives 12.7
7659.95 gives 16.24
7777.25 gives 14.6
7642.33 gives 15.52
